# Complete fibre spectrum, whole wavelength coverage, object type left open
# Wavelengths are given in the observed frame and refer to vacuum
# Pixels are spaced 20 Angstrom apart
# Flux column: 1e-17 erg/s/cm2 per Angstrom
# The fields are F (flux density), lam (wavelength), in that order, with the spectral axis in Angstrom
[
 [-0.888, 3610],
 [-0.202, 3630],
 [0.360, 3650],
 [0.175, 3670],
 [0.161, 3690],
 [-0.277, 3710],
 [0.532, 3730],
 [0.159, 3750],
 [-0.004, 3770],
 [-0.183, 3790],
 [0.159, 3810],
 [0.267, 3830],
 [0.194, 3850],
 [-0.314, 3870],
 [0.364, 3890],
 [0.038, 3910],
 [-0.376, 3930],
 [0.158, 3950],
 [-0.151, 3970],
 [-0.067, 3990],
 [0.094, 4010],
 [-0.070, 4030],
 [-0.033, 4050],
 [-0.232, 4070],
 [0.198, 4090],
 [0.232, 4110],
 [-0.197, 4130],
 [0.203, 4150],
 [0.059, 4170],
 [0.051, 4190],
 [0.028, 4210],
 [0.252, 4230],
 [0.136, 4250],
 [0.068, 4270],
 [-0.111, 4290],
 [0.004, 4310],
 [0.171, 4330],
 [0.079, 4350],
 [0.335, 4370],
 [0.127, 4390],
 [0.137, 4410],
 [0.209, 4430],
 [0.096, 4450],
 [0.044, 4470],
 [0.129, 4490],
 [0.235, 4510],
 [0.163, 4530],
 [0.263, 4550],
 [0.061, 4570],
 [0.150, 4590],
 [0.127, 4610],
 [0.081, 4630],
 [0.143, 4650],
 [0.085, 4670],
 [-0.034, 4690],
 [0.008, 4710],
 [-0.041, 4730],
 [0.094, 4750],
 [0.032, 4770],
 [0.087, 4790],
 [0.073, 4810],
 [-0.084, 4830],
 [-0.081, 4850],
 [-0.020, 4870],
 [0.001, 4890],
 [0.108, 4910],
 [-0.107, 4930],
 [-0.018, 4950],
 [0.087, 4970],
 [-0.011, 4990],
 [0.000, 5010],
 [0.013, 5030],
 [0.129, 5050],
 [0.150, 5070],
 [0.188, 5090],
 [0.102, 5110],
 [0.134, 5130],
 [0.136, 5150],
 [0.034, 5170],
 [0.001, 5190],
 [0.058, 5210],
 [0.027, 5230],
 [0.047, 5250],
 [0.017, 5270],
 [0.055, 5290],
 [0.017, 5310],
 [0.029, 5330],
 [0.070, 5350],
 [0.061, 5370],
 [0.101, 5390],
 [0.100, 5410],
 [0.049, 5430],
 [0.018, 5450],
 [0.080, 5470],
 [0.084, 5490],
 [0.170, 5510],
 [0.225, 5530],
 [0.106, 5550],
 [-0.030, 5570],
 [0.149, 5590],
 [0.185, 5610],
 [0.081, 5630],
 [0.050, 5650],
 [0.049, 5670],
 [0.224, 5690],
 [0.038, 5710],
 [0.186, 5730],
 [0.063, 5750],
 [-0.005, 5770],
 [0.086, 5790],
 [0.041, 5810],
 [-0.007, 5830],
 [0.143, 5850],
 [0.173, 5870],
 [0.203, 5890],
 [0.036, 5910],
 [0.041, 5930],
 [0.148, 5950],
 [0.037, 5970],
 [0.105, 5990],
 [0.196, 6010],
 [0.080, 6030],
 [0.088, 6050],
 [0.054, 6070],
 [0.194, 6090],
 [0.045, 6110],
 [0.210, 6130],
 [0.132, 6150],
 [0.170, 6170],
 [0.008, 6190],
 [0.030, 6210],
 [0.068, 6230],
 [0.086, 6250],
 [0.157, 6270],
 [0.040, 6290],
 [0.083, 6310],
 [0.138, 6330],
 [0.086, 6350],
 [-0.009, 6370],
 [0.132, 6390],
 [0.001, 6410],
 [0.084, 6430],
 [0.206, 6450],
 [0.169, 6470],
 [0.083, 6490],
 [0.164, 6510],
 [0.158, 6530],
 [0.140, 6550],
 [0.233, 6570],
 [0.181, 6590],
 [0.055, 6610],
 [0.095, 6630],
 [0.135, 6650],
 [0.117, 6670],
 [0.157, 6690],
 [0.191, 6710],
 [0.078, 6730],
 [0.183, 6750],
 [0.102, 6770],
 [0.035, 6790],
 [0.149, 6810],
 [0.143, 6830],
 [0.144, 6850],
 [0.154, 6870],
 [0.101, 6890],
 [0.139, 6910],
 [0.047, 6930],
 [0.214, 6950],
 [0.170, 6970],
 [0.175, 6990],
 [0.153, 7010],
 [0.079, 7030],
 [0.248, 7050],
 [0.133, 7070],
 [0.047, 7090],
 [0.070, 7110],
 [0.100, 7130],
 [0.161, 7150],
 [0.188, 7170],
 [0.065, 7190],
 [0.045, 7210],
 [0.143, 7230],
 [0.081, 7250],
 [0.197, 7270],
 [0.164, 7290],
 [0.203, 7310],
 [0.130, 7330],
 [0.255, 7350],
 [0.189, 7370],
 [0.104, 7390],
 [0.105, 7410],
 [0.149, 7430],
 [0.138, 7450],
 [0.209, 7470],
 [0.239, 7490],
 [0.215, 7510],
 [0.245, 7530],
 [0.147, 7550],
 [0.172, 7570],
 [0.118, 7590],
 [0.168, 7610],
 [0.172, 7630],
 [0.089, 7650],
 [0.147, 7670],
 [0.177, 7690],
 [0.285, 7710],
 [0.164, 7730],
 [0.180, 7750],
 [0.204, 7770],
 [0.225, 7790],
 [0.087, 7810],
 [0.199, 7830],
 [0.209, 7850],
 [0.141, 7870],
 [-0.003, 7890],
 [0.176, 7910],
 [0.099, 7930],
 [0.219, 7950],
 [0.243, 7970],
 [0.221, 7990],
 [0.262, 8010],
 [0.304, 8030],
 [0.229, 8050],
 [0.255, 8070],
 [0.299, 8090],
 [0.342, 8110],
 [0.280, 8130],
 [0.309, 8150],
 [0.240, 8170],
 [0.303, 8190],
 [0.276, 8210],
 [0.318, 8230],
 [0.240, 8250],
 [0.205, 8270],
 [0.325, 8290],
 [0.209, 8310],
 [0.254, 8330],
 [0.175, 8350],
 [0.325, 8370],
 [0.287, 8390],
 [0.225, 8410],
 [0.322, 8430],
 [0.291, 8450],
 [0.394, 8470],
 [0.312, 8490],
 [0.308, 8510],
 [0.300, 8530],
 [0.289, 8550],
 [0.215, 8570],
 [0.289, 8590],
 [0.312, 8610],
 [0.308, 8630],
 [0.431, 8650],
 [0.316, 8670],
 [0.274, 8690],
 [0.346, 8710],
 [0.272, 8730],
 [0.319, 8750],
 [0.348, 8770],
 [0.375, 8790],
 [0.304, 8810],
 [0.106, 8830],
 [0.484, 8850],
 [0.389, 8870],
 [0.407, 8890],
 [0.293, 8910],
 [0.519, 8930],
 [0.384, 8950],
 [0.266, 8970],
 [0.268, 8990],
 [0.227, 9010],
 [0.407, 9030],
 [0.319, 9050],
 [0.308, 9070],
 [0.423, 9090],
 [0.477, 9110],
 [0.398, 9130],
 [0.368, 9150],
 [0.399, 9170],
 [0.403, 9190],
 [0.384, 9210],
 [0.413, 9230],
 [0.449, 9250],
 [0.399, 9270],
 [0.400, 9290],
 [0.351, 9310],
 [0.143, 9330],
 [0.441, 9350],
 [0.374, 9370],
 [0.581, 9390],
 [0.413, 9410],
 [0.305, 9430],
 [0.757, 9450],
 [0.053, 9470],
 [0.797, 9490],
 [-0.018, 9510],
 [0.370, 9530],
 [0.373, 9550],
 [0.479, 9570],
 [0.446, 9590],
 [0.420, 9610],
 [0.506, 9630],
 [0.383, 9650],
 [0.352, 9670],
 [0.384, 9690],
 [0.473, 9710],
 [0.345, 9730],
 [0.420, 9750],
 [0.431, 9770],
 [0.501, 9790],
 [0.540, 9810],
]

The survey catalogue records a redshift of 0.99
